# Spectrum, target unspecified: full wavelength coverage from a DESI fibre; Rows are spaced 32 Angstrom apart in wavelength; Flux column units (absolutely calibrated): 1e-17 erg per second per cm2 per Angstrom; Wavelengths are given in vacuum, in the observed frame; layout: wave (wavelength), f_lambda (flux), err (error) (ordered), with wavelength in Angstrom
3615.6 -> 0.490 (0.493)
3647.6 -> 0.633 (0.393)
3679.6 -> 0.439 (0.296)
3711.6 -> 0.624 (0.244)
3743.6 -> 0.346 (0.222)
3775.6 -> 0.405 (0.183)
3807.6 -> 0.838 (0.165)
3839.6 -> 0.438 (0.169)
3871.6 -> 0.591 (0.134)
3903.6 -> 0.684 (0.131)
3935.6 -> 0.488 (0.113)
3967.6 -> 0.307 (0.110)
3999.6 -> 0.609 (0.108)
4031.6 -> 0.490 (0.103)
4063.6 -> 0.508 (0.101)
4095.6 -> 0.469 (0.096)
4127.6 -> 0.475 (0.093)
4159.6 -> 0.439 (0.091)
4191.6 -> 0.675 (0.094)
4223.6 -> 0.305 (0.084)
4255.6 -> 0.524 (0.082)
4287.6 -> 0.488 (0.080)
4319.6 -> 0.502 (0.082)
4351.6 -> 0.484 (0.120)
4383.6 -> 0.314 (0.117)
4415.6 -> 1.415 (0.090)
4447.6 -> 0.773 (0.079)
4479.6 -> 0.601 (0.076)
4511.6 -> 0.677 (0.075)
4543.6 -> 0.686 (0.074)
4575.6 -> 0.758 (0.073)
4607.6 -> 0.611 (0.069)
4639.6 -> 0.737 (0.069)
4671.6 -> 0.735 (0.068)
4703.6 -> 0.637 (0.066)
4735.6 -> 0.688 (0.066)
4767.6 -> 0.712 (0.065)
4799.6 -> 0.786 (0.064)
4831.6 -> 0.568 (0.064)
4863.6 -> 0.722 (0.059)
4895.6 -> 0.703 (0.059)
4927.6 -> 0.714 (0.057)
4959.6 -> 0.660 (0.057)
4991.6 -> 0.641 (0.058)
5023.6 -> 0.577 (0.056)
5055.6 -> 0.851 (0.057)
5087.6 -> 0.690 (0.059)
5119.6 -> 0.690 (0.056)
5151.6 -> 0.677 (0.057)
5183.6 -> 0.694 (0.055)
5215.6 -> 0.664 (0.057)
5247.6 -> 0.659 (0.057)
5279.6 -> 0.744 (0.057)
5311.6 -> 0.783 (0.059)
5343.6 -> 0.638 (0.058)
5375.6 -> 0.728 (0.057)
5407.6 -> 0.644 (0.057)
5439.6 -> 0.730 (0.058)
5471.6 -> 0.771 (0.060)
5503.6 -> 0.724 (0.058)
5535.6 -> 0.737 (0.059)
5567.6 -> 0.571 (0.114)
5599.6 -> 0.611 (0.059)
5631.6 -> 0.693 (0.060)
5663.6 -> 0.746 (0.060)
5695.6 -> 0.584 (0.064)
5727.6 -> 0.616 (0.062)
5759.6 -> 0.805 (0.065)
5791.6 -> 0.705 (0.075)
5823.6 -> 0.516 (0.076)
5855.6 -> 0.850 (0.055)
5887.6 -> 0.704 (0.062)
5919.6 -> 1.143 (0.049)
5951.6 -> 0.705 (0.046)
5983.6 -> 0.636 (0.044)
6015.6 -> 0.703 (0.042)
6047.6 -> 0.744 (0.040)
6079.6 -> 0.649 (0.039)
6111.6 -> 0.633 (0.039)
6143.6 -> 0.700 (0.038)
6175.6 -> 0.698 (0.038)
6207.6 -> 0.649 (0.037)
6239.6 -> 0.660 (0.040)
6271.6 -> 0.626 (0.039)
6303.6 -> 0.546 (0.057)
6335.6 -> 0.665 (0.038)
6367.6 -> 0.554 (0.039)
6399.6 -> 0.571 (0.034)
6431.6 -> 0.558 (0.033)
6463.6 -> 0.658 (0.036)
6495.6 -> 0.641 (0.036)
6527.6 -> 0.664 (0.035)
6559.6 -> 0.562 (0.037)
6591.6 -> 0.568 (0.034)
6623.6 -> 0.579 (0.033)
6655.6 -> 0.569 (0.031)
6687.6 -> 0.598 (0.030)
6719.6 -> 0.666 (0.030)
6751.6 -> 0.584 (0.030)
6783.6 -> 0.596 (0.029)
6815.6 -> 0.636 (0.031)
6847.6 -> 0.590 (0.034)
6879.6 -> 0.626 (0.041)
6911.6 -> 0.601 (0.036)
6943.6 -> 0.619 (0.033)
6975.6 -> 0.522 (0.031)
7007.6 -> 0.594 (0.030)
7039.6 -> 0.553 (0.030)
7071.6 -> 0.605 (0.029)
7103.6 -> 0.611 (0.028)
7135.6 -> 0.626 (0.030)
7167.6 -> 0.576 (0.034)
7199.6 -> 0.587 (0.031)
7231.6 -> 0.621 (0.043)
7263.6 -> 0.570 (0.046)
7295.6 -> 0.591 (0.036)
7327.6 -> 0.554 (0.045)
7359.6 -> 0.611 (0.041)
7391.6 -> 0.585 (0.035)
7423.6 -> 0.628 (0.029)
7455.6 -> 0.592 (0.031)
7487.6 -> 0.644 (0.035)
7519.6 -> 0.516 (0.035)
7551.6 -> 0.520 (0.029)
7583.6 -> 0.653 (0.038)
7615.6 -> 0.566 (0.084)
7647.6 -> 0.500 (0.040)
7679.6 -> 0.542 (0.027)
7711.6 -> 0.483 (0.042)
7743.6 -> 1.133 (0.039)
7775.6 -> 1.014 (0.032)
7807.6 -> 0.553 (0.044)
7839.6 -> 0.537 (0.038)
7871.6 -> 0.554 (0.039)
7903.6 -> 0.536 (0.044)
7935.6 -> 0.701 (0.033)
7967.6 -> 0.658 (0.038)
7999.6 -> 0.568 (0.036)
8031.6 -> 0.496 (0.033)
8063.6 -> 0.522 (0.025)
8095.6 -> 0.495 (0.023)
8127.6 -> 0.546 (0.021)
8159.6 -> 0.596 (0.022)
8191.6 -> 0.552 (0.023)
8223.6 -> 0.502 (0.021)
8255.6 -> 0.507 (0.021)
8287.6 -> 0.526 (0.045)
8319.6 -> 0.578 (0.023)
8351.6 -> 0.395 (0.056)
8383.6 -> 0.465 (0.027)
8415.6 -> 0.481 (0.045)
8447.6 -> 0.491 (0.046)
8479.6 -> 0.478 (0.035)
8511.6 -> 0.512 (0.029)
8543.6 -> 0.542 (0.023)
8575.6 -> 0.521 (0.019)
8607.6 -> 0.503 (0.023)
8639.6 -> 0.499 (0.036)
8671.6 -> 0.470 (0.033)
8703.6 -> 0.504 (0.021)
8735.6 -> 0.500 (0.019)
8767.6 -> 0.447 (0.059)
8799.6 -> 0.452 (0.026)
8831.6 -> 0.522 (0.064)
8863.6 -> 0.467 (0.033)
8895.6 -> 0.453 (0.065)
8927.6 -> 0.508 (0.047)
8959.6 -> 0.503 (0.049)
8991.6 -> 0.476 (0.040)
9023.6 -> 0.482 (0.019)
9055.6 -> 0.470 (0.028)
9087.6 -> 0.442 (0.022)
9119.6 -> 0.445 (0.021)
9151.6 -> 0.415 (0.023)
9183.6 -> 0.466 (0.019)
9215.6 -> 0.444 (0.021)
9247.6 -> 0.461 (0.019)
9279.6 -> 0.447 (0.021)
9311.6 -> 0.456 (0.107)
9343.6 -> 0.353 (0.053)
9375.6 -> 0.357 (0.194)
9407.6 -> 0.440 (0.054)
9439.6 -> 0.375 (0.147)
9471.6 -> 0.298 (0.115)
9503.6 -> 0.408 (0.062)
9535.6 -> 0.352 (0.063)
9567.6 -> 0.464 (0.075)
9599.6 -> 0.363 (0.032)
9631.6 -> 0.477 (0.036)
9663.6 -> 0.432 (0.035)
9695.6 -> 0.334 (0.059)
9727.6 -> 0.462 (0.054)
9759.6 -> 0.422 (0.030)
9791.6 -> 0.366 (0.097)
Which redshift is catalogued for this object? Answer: 0.182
